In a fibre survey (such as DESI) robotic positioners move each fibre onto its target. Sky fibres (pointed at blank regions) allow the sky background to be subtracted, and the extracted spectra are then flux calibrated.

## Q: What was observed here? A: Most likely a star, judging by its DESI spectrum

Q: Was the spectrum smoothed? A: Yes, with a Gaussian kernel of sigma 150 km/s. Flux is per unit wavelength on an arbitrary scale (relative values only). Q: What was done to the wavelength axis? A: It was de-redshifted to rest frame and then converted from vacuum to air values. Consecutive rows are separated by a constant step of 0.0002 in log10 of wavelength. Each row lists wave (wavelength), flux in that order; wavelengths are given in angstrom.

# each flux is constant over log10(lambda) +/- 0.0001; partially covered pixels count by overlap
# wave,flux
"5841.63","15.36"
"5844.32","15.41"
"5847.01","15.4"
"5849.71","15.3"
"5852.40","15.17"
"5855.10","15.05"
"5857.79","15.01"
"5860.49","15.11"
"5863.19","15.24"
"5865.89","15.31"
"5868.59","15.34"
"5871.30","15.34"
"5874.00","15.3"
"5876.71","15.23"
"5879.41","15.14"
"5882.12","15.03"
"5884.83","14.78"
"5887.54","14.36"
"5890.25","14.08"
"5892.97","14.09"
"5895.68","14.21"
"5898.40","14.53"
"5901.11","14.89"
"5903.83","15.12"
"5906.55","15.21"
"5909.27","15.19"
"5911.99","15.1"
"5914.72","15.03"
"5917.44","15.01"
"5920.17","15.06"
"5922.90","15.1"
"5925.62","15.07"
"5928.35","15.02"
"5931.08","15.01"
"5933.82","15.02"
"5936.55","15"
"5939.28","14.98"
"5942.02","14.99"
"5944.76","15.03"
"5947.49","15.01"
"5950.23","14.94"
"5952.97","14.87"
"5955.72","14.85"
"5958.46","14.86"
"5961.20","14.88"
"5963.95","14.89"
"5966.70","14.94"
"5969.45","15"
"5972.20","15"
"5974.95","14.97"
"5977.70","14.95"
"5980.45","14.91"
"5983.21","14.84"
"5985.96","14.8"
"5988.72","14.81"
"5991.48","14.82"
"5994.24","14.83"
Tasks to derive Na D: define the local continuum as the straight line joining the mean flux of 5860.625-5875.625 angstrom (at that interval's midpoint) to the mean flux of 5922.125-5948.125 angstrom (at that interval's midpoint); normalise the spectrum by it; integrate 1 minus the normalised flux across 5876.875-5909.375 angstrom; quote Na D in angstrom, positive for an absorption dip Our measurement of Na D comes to 1.00 angstrom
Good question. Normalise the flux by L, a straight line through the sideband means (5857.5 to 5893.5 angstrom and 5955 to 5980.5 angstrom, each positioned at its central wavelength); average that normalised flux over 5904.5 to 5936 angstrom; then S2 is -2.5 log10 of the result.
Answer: -0.01 mag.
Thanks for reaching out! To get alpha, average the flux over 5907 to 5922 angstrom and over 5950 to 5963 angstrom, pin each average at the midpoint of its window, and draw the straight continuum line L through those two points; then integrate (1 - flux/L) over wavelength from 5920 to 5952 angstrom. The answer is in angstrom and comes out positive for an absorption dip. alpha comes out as -0.1 angstrom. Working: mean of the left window 15.1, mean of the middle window 15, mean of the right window 14.9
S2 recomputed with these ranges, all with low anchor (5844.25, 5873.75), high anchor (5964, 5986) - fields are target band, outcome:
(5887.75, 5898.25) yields 0.07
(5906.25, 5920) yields 0.00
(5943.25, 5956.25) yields 0.00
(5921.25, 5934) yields 0.00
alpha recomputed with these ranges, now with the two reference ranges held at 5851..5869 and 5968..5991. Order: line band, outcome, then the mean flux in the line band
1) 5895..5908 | 0.2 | 14.8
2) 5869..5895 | 0.5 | 14.8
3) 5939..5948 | 0.0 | 15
